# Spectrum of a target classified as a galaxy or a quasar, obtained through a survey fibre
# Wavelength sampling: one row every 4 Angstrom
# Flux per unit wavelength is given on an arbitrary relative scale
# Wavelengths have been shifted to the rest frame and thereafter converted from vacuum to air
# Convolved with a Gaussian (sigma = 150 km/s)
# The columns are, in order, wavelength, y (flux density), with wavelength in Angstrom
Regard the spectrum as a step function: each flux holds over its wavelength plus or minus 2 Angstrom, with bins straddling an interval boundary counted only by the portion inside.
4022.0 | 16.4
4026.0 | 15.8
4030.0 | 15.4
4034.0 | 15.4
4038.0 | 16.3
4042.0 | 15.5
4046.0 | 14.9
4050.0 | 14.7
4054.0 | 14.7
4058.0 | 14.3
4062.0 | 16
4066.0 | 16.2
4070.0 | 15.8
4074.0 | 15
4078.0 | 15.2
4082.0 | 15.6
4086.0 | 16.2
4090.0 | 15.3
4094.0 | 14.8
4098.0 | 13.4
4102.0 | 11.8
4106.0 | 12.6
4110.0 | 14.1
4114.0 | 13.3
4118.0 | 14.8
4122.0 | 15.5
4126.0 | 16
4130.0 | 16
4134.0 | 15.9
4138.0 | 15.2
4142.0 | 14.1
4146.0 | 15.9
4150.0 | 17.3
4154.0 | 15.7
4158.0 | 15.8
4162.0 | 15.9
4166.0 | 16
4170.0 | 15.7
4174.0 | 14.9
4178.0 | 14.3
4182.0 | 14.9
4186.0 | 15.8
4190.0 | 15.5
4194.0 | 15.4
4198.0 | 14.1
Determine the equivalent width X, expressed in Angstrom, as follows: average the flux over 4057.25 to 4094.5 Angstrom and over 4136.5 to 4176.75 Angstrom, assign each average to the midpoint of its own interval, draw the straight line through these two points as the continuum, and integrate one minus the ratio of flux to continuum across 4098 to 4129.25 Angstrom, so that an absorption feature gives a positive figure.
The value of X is 3.03 Angstrom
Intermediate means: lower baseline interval 15.5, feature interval 14.1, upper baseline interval 15.6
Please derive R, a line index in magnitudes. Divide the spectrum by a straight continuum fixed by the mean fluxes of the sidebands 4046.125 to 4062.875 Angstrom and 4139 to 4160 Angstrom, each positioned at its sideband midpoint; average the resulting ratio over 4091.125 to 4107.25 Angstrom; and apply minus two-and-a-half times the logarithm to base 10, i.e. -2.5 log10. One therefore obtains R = 0.150 mag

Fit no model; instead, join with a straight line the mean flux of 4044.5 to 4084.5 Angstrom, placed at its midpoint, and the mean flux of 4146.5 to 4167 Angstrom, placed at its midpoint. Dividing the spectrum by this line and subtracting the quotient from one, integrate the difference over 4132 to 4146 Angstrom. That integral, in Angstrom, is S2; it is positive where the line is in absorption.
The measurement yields 0.7 Angstrom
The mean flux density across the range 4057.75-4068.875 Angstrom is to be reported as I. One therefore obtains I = 15.7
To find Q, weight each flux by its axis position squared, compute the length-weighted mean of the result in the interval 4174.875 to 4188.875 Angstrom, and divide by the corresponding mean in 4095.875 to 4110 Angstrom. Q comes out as 1.22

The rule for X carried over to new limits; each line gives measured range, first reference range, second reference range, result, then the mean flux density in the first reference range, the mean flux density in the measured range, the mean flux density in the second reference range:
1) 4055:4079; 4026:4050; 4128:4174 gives 0.21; 15.5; 15.4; 15.7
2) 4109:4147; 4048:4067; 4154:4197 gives 0.52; 15.1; 15.1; 15.4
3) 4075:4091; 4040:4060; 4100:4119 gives -1.85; 14.8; 15.6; 13.2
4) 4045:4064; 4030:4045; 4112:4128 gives 0.69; 15.6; 14.9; 14.9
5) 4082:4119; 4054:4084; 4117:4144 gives 3.10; 15.4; 14.1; 15.4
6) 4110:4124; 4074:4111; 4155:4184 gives 0.21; 14.4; 14.5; 15.4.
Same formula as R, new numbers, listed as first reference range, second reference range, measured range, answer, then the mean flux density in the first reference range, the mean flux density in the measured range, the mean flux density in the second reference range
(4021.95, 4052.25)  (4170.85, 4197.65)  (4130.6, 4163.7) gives -0.038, 15.5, 15.7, 15.1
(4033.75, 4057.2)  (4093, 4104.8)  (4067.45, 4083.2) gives -0.101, 15.2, 15.4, 13.2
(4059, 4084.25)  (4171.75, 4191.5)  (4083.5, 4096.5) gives 0.010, 15.6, 15.4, 15.1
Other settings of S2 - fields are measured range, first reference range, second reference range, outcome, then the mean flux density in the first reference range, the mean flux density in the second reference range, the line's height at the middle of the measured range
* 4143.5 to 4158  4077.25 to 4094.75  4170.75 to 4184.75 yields -1.1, 15.5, 14.8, 15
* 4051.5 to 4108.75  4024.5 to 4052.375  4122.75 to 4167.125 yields 2.9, 15.4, 15.8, 15.6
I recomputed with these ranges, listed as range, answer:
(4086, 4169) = 15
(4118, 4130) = 15.6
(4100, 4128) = 14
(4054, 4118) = 14.6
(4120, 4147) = 15.5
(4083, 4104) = 14.4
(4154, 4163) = 15.8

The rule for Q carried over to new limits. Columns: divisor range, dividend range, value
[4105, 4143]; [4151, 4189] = 1.07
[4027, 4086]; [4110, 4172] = 1.05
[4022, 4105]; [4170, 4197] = 1.06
